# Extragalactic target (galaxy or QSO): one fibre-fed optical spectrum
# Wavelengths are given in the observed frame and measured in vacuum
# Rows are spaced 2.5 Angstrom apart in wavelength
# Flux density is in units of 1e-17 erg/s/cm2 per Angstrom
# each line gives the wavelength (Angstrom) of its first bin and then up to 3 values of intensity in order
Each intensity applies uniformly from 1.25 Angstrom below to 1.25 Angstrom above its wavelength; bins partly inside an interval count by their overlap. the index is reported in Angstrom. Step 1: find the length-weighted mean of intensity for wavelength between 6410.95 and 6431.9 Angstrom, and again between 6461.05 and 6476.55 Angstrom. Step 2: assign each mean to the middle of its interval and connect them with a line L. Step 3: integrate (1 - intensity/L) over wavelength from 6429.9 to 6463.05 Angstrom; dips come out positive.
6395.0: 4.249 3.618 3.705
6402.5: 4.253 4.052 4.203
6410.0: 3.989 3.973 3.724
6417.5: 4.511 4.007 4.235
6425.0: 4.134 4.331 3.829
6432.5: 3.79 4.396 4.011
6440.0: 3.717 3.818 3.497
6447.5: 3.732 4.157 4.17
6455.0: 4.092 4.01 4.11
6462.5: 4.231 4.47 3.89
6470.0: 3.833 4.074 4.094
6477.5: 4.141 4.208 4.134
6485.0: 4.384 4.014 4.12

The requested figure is 1.0 Angstrom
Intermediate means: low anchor 4.08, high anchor 4.1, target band 3.97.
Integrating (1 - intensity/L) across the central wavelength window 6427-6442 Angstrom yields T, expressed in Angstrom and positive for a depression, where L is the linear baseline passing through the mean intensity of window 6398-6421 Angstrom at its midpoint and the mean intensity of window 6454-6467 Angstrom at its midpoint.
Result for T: 0.41 Angstrom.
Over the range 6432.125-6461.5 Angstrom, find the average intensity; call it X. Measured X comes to 3.97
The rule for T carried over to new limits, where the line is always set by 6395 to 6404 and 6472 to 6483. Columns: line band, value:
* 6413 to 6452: 0.12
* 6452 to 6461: -0.03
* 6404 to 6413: -0.27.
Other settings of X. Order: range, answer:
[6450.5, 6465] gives 4.15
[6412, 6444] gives 4.03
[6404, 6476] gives 4.04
